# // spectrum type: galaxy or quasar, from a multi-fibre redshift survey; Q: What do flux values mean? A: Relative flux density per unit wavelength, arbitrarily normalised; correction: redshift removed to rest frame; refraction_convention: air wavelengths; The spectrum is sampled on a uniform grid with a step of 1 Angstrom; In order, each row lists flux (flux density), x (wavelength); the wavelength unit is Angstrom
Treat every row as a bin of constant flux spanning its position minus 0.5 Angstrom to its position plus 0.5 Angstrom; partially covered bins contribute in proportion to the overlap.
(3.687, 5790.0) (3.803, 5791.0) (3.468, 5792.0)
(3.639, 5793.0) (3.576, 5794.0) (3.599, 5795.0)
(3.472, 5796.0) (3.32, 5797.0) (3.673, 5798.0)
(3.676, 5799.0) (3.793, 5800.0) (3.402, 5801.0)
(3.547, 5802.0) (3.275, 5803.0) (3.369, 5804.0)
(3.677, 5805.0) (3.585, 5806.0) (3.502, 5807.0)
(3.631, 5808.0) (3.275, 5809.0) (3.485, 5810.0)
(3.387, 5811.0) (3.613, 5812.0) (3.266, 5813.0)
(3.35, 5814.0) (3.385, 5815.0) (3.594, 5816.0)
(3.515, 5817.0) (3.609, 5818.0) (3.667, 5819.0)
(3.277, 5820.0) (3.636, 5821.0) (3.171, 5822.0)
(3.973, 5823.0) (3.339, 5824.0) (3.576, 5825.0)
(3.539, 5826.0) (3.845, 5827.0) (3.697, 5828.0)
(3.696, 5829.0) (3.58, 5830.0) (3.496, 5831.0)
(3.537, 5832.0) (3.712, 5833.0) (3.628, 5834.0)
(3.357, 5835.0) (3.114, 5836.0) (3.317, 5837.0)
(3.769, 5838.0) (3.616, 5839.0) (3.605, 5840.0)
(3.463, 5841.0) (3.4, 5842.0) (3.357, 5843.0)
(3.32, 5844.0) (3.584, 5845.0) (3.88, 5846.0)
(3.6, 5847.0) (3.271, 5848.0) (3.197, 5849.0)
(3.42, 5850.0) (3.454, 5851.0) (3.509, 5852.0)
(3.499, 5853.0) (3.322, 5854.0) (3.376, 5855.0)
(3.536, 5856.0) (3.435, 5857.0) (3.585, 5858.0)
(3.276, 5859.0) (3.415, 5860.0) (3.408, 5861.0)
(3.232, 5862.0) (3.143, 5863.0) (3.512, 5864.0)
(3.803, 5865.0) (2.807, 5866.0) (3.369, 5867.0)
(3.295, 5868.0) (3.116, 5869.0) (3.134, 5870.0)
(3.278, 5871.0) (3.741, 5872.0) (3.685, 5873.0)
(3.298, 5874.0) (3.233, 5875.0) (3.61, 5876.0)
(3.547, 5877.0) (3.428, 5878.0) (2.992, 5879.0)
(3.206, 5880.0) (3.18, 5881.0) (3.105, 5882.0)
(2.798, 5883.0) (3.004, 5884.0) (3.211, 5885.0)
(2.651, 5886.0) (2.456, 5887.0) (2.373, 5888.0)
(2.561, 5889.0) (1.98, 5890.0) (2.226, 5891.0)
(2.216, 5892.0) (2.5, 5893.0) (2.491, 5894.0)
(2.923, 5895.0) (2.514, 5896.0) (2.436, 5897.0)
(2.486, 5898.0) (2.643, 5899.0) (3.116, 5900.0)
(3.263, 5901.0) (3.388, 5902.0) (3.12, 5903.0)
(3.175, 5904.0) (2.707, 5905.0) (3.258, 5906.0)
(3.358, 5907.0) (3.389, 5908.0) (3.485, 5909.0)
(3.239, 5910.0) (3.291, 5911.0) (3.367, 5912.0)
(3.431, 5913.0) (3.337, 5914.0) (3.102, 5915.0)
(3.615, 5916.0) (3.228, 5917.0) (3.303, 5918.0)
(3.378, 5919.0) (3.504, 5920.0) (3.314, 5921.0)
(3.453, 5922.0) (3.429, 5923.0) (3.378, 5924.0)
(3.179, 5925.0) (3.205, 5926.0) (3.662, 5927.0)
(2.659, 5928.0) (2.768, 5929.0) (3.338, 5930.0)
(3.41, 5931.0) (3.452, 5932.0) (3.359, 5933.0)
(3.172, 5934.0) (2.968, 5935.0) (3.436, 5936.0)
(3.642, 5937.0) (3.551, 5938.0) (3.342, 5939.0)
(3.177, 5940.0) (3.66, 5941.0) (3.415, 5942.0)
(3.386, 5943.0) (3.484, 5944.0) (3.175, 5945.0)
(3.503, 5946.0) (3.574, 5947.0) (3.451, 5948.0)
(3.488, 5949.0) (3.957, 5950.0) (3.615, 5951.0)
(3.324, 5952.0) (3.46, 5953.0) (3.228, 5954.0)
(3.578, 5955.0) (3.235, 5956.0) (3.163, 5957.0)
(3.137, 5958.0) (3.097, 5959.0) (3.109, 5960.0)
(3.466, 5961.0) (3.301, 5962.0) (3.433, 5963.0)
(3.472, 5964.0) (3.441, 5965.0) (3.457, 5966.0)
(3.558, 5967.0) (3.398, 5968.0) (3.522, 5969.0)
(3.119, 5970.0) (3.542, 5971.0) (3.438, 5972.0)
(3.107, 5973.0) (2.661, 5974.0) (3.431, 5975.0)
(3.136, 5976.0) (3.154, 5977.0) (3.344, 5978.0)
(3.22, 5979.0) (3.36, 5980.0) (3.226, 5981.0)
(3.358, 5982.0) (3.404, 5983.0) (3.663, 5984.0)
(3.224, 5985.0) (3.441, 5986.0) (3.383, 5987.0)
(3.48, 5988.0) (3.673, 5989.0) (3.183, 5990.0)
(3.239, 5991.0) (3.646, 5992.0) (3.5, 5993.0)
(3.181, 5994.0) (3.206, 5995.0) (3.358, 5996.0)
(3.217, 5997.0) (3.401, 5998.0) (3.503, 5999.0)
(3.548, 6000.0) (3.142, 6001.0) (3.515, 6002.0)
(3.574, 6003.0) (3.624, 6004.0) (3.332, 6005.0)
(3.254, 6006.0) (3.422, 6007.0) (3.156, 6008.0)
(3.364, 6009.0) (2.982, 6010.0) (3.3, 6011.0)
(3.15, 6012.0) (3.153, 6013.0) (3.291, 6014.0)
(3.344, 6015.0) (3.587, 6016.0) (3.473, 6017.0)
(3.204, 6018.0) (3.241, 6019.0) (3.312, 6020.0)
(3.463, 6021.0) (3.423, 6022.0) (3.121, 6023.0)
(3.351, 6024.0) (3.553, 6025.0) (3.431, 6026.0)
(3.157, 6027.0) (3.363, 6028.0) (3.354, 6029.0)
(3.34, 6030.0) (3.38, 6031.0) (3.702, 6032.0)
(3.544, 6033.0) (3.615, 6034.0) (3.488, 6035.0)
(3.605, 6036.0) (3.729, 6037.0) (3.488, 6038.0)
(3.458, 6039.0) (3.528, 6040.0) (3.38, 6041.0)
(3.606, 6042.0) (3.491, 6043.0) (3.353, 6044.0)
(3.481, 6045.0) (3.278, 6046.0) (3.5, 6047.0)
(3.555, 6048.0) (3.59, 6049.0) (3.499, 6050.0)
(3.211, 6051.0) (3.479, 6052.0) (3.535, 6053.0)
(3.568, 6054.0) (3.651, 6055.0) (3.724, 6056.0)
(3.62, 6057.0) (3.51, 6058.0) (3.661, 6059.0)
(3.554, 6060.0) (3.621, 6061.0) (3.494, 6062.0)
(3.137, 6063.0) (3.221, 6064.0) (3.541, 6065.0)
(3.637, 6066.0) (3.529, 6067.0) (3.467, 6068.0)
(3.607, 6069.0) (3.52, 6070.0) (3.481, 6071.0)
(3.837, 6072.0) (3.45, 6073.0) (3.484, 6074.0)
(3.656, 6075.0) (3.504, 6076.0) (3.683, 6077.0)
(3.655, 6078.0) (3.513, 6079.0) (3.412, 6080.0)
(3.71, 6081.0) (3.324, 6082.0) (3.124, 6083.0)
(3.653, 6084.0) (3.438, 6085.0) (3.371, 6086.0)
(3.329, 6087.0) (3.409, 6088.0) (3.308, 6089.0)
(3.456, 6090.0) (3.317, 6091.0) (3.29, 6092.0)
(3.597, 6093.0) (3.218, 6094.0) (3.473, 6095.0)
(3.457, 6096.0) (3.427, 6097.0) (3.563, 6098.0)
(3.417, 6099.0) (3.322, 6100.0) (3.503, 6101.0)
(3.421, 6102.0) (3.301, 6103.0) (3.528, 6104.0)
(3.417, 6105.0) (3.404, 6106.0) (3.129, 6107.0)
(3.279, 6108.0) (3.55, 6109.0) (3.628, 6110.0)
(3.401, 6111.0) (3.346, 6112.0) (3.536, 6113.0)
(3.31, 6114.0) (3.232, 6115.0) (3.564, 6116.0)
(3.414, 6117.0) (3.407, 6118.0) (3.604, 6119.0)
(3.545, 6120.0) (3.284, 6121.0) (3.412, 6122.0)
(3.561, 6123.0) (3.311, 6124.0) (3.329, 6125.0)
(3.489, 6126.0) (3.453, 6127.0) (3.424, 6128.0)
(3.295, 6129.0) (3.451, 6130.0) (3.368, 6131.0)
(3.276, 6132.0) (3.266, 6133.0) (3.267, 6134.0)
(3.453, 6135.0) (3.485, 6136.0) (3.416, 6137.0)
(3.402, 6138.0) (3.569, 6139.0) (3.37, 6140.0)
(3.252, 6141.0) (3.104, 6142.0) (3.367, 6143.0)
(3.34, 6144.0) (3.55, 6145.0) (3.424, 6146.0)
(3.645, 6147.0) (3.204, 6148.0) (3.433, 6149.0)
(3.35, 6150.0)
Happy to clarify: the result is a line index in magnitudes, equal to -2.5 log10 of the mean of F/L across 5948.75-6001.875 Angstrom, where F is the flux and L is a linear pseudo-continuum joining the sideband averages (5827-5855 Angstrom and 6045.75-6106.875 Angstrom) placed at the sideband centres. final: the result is 0.04 mag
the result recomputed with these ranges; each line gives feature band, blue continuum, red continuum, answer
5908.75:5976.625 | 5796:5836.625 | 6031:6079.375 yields 0.06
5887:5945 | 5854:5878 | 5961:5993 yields 0.08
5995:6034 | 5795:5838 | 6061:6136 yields 0.03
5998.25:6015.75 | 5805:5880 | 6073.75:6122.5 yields 0.03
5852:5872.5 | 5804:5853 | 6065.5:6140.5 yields 0.04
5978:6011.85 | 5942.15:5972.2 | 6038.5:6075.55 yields 0.03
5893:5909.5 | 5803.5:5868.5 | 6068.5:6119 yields 0.17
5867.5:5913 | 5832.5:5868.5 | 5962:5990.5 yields 0.13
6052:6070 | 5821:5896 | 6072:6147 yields -0.04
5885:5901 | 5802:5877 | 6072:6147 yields 0.33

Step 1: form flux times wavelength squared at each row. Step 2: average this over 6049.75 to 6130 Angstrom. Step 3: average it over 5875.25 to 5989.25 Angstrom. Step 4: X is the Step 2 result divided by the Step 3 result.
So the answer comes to 1.13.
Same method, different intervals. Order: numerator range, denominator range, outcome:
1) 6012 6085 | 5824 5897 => 1.14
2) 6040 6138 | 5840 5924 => 1.16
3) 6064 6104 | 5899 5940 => 1.12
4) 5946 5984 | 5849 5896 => 1.11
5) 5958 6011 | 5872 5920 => 1.13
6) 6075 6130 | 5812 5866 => 1.08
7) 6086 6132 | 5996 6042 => 1.04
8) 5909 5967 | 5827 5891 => 1.04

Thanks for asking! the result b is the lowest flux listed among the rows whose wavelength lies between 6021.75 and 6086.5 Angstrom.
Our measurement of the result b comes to 3.121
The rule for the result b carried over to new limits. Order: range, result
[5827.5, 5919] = 1.98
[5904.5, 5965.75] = 2.659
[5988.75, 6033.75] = 2.982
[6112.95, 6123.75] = 3.232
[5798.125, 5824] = 3.171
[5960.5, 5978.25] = 2.661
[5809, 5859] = 3.114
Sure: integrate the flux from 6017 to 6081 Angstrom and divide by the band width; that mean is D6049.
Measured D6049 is 3.49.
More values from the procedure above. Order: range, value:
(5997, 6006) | 3.43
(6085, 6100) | 3.4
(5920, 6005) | 3.36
